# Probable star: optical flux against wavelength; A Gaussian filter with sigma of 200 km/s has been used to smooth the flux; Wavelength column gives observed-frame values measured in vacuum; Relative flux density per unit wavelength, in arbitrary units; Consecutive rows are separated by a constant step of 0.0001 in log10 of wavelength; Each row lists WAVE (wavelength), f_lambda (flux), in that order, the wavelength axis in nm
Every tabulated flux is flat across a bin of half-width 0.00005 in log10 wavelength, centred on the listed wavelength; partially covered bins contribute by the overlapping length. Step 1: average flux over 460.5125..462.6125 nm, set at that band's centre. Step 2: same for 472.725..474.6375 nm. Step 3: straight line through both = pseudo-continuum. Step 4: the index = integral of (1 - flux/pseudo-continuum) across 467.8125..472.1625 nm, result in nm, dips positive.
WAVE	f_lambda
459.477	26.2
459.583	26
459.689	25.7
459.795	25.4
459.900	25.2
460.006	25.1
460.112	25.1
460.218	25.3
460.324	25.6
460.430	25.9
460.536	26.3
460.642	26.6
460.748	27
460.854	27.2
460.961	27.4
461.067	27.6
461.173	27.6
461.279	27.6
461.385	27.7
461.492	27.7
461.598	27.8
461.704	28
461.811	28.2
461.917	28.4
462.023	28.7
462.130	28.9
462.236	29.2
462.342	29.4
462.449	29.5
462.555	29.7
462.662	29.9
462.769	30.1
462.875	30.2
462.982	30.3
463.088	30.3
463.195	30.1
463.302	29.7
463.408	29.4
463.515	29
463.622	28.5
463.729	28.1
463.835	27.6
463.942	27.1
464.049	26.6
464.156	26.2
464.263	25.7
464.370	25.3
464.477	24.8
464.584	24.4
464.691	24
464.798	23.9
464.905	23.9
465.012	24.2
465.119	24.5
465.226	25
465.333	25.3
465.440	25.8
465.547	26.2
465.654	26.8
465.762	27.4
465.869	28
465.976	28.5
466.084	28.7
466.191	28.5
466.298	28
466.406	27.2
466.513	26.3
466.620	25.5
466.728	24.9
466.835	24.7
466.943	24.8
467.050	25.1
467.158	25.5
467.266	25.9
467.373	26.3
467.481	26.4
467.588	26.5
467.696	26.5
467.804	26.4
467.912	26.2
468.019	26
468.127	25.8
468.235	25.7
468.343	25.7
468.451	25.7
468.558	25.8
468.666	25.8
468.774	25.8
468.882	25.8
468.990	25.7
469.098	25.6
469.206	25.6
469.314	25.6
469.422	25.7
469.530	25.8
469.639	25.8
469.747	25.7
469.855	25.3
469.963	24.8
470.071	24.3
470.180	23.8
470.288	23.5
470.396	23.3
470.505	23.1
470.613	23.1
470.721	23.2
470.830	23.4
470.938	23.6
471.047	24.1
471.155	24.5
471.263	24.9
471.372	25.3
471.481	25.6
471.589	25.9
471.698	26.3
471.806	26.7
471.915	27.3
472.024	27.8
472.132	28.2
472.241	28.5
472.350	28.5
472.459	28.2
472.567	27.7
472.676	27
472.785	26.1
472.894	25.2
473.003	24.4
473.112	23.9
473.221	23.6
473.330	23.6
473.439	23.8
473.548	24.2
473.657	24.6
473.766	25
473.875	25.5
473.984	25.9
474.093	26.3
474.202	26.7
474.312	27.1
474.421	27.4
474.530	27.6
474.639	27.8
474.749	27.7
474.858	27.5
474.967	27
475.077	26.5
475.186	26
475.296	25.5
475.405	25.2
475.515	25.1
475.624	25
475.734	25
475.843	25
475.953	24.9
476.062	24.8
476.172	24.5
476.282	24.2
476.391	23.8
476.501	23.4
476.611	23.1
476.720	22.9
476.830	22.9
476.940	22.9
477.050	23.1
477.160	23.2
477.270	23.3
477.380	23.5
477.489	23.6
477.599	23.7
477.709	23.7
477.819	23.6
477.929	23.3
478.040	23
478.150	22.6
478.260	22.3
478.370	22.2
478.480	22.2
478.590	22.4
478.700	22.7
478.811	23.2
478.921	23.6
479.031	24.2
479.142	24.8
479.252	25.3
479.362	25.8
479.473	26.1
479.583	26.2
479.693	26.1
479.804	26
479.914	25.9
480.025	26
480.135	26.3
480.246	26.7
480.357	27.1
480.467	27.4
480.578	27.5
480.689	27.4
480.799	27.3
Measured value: 0.15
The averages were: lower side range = 28.1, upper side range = 25.4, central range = 25.3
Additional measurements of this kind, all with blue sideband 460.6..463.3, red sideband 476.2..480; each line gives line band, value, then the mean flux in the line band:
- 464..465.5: 0.15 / 25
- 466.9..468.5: 0.06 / 25.9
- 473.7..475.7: -0.12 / 26.3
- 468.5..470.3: 0.07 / 25.4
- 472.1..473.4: -0.04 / 26.2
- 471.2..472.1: -0.02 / 26.3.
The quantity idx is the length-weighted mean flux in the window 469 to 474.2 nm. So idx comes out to 25.3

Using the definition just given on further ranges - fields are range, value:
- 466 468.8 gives 26.2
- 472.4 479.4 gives 24.7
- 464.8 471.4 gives 25.5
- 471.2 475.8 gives 26.1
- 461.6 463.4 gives 29.4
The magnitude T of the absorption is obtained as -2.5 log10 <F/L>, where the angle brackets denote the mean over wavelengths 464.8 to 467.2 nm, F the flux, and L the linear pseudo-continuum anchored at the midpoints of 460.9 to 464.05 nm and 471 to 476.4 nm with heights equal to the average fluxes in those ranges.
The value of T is 0.07 mag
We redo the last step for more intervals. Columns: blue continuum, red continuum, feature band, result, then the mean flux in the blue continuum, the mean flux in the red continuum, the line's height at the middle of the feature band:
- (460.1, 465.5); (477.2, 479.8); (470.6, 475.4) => -0.036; 27.3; 23.8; 25.1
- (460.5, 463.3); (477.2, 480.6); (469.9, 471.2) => 0.119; 28.5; 24.5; 26.5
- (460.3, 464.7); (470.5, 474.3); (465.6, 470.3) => 0.024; 27.9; 25.5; 26.6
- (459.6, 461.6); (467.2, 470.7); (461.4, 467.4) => -0.050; 26.5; 25.4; 26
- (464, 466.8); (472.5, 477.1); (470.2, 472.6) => -0.002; 26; 25.2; 25.5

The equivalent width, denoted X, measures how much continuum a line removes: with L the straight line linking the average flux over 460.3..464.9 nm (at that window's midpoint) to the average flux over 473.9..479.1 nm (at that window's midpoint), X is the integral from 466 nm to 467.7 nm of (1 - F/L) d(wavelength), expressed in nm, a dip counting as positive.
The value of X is 0.026 nm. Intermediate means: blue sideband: 27.7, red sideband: 24.5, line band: 26.3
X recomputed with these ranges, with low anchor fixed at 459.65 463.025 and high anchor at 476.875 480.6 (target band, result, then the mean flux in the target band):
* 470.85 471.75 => 0.028 nm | 25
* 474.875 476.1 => -0.027 nm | 25.5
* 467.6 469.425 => 0.029 nm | 25.9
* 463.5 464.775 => 0.038 nm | 26.3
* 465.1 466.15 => 0.005 nm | 26.7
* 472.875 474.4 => 0.017 nm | 25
